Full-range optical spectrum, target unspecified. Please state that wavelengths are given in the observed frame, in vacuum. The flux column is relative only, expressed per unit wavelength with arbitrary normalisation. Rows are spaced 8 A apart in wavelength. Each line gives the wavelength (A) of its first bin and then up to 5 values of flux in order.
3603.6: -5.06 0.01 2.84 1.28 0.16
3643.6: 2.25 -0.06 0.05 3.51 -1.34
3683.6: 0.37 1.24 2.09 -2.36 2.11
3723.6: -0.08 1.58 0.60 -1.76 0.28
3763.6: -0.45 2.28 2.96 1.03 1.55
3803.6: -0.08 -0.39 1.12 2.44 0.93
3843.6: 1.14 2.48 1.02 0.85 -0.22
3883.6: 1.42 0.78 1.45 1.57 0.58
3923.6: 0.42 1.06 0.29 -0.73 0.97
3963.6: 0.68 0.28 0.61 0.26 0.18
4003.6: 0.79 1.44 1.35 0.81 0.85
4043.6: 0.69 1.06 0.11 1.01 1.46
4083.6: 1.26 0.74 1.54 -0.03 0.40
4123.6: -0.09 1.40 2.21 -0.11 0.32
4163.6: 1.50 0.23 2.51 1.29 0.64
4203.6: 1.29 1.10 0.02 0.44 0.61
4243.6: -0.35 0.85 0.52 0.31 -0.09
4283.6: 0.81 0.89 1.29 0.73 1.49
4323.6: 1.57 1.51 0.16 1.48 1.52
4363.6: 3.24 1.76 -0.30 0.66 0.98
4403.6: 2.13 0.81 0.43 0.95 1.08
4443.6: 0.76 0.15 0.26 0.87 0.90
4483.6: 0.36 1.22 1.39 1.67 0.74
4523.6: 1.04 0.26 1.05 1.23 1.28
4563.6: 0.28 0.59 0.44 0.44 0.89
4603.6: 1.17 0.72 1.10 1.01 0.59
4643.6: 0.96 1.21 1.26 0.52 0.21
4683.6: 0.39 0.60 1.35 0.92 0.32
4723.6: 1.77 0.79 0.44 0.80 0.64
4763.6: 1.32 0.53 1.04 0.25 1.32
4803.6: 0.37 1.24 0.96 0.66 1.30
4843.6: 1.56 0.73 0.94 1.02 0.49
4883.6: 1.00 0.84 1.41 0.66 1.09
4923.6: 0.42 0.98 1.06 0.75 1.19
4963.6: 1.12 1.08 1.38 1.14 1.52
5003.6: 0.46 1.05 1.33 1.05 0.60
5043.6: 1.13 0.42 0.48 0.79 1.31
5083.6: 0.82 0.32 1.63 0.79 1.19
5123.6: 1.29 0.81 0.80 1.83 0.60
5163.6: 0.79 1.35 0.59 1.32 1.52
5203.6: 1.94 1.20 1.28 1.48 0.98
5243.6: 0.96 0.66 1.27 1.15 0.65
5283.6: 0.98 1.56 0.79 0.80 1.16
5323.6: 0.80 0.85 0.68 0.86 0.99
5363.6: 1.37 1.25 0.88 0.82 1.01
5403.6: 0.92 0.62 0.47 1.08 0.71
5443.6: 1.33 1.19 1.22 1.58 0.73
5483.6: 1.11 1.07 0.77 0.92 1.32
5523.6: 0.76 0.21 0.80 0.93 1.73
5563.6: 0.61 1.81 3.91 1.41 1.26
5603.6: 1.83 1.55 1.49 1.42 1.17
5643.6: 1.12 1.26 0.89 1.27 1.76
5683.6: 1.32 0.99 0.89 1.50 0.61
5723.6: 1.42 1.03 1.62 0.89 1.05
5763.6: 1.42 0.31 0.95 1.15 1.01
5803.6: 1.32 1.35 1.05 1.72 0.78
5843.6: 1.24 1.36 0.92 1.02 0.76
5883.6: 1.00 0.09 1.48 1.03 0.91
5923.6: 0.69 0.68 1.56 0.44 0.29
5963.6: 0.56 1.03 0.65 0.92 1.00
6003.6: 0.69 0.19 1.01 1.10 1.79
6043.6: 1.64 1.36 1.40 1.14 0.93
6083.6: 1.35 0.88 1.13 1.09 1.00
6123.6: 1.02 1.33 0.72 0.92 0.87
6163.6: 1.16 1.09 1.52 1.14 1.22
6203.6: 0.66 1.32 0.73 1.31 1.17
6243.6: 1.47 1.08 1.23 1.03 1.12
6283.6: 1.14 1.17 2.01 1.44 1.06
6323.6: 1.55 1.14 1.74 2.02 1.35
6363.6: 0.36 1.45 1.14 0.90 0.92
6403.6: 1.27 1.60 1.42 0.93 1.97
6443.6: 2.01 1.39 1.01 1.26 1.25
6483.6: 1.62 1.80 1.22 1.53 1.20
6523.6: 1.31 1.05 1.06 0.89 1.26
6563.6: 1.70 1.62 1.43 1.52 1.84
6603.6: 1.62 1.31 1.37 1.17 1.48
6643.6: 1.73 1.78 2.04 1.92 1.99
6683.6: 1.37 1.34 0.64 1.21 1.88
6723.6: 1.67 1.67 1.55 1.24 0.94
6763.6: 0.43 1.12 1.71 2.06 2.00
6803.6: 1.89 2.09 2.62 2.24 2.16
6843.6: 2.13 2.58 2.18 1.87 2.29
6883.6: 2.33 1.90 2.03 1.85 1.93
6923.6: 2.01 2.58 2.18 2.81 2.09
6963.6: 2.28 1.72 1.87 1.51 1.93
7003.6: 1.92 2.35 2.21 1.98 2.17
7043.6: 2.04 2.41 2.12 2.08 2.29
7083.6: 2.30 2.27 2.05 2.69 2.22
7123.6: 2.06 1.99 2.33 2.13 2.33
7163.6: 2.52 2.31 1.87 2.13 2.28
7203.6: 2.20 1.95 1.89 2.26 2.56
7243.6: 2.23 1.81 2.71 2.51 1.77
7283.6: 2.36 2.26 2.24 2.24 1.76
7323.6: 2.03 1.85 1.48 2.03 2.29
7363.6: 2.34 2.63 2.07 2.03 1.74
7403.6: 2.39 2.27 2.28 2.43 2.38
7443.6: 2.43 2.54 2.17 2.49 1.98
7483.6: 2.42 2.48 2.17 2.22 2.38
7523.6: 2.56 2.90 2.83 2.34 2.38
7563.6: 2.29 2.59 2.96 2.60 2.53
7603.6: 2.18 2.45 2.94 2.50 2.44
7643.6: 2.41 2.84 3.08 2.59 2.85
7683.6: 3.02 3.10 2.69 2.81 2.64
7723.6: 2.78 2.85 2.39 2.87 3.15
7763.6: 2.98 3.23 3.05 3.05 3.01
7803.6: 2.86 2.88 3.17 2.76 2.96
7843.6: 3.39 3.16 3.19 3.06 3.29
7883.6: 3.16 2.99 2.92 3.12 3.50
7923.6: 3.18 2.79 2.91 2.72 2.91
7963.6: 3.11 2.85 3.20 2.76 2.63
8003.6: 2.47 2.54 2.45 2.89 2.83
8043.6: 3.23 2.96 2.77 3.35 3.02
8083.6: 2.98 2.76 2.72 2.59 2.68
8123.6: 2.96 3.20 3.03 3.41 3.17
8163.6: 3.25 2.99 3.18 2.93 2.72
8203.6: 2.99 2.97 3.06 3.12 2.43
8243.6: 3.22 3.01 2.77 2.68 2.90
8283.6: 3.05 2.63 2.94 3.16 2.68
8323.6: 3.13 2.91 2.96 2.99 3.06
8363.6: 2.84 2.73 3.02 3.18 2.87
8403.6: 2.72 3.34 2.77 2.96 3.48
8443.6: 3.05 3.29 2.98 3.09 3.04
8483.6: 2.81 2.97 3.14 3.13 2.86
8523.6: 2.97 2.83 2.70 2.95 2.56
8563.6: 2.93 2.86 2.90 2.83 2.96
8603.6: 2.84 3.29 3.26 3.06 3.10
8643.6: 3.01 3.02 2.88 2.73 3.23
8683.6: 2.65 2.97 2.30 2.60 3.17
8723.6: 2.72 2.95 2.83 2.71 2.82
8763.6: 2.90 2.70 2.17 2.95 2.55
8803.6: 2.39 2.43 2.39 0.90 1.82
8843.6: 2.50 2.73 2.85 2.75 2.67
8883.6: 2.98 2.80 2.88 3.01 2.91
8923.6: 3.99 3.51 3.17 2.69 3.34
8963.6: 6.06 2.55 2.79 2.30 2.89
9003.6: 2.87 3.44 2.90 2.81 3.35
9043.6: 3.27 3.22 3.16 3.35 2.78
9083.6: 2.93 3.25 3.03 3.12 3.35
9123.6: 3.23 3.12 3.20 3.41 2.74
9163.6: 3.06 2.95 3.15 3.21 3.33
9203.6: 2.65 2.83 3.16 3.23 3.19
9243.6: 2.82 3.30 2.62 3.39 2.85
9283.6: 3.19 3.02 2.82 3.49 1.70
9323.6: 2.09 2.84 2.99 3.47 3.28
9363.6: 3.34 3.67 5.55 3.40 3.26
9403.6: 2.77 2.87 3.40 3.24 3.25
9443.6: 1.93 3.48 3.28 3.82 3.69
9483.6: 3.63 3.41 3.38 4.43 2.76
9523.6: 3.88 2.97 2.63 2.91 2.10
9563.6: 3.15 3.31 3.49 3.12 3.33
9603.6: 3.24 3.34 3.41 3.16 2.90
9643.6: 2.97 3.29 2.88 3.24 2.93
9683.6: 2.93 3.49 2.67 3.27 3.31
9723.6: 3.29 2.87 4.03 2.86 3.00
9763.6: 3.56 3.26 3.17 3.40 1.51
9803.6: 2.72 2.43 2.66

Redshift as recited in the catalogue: 0.703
